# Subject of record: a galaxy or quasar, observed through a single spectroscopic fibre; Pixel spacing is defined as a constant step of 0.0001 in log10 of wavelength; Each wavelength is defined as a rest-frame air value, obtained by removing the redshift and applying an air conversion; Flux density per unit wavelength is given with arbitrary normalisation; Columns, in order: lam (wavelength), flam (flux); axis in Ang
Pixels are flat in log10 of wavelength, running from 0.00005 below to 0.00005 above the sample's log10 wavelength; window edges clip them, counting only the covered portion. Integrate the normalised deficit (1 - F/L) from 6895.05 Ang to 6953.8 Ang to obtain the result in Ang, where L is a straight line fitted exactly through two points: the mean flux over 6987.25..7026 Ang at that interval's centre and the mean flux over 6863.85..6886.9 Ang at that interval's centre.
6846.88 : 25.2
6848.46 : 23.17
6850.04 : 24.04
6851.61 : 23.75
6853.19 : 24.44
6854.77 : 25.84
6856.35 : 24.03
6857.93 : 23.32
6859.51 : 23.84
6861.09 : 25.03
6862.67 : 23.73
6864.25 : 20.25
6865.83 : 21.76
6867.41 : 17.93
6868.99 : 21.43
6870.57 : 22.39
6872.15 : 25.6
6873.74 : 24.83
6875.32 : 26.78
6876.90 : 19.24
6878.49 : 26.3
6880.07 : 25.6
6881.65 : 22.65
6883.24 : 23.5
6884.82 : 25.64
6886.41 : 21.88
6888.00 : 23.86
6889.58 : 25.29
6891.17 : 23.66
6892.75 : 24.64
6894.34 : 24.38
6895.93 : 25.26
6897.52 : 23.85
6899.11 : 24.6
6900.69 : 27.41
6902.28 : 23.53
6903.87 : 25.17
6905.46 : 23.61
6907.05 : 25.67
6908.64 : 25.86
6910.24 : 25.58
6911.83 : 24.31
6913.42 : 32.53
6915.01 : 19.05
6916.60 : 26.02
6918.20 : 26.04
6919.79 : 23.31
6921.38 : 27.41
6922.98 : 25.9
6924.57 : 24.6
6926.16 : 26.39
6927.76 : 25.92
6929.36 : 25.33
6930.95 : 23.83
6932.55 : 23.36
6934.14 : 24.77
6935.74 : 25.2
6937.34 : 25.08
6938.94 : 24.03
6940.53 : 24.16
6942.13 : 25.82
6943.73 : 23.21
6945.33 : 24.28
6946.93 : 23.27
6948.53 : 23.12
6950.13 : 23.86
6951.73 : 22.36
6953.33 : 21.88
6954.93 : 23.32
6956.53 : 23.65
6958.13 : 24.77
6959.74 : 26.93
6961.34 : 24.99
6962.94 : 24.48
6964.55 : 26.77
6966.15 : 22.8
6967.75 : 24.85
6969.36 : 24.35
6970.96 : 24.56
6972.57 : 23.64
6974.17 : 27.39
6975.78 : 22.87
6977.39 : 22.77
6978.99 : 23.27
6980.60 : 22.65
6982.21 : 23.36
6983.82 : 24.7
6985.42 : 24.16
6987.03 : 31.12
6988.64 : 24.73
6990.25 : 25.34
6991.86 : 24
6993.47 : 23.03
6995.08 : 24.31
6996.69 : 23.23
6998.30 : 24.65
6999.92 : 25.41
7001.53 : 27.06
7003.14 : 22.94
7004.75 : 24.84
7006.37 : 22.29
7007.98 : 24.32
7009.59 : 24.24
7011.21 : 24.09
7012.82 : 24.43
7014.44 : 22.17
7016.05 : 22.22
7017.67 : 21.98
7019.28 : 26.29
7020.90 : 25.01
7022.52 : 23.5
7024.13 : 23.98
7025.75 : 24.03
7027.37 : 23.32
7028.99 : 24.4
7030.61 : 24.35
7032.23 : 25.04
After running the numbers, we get -3.1 Ang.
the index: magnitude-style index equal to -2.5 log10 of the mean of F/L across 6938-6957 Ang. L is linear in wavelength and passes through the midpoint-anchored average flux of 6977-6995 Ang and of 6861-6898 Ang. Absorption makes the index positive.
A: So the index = 0.03 mag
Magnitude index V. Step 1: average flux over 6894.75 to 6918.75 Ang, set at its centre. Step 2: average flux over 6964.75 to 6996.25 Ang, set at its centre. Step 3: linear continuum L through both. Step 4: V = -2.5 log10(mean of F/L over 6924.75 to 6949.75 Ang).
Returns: 0.017 mag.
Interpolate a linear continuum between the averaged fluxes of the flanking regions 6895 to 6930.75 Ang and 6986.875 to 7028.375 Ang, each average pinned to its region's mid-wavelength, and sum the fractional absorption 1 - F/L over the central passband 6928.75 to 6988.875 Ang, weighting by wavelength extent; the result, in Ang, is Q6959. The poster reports 1.0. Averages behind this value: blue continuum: 25.3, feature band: 24.4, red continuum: 24.2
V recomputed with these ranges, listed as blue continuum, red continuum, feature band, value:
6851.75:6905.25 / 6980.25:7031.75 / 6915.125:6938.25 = -0.04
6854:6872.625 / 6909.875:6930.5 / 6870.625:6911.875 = -0.02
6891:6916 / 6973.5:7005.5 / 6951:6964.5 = 0.02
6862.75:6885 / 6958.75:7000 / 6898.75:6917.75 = -0.08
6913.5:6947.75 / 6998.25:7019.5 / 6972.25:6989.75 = -0.02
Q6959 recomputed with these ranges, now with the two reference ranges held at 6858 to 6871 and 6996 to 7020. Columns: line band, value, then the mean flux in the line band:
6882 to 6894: -0.9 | 24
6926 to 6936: -0.8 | 24.9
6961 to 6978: -0.7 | 24.5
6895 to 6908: -1.3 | 24.9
